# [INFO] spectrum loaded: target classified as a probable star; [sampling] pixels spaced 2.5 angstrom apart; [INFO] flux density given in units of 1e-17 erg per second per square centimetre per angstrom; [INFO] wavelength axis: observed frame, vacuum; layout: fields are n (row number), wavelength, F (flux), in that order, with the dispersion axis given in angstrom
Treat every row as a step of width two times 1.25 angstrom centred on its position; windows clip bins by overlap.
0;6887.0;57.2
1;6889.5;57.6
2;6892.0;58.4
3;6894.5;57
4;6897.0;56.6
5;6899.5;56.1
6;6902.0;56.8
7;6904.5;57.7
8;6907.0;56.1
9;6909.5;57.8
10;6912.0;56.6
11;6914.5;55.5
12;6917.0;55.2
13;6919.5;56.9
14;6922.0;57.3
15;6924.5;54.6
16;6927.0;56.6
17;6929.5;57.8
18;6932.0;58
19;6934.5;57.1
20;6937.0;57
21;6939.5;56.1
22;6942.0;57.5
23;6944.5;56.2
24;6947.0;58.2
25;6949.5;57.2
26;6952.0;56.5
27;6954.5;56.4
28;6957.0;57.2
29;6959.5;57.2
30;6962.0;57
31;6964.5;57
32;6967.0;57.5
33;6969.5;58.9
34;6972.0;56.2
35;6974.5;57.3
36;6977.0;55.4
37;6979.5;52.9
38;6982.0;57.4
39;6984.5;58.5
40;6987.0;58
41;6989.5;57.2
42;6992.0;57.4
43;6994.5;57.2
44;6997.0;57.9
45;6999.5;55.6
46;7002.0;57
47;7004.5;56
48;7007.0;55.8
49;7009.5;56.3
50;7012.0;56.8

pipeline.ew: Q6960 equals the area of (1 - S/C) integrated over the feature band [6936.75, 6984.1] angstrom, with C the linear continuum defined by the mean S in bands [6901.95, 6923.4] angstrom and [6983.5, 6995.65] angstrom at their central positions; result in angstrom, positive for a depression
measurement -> 0.4 angstrom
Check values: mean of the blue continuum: 56.6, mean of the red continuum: 57.6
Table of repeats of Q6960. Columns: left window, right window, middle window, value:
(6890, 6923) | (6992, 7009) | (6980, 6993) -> -0.18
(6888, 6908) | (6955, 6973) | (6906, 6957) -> 0.37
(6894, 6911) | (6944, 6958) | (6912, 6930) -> 0.21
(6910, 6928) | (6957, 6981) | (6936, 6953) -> -0.17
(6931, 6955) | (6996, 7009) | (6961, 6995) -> -0.19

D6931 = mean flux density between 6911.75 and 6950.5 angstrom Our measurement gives 56.7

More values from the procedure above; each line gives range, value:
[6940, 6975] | 57.1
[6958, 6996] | 57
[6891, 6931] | 56.7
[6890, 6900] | 57.1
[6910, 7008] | 56.8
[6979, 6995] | 57.1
